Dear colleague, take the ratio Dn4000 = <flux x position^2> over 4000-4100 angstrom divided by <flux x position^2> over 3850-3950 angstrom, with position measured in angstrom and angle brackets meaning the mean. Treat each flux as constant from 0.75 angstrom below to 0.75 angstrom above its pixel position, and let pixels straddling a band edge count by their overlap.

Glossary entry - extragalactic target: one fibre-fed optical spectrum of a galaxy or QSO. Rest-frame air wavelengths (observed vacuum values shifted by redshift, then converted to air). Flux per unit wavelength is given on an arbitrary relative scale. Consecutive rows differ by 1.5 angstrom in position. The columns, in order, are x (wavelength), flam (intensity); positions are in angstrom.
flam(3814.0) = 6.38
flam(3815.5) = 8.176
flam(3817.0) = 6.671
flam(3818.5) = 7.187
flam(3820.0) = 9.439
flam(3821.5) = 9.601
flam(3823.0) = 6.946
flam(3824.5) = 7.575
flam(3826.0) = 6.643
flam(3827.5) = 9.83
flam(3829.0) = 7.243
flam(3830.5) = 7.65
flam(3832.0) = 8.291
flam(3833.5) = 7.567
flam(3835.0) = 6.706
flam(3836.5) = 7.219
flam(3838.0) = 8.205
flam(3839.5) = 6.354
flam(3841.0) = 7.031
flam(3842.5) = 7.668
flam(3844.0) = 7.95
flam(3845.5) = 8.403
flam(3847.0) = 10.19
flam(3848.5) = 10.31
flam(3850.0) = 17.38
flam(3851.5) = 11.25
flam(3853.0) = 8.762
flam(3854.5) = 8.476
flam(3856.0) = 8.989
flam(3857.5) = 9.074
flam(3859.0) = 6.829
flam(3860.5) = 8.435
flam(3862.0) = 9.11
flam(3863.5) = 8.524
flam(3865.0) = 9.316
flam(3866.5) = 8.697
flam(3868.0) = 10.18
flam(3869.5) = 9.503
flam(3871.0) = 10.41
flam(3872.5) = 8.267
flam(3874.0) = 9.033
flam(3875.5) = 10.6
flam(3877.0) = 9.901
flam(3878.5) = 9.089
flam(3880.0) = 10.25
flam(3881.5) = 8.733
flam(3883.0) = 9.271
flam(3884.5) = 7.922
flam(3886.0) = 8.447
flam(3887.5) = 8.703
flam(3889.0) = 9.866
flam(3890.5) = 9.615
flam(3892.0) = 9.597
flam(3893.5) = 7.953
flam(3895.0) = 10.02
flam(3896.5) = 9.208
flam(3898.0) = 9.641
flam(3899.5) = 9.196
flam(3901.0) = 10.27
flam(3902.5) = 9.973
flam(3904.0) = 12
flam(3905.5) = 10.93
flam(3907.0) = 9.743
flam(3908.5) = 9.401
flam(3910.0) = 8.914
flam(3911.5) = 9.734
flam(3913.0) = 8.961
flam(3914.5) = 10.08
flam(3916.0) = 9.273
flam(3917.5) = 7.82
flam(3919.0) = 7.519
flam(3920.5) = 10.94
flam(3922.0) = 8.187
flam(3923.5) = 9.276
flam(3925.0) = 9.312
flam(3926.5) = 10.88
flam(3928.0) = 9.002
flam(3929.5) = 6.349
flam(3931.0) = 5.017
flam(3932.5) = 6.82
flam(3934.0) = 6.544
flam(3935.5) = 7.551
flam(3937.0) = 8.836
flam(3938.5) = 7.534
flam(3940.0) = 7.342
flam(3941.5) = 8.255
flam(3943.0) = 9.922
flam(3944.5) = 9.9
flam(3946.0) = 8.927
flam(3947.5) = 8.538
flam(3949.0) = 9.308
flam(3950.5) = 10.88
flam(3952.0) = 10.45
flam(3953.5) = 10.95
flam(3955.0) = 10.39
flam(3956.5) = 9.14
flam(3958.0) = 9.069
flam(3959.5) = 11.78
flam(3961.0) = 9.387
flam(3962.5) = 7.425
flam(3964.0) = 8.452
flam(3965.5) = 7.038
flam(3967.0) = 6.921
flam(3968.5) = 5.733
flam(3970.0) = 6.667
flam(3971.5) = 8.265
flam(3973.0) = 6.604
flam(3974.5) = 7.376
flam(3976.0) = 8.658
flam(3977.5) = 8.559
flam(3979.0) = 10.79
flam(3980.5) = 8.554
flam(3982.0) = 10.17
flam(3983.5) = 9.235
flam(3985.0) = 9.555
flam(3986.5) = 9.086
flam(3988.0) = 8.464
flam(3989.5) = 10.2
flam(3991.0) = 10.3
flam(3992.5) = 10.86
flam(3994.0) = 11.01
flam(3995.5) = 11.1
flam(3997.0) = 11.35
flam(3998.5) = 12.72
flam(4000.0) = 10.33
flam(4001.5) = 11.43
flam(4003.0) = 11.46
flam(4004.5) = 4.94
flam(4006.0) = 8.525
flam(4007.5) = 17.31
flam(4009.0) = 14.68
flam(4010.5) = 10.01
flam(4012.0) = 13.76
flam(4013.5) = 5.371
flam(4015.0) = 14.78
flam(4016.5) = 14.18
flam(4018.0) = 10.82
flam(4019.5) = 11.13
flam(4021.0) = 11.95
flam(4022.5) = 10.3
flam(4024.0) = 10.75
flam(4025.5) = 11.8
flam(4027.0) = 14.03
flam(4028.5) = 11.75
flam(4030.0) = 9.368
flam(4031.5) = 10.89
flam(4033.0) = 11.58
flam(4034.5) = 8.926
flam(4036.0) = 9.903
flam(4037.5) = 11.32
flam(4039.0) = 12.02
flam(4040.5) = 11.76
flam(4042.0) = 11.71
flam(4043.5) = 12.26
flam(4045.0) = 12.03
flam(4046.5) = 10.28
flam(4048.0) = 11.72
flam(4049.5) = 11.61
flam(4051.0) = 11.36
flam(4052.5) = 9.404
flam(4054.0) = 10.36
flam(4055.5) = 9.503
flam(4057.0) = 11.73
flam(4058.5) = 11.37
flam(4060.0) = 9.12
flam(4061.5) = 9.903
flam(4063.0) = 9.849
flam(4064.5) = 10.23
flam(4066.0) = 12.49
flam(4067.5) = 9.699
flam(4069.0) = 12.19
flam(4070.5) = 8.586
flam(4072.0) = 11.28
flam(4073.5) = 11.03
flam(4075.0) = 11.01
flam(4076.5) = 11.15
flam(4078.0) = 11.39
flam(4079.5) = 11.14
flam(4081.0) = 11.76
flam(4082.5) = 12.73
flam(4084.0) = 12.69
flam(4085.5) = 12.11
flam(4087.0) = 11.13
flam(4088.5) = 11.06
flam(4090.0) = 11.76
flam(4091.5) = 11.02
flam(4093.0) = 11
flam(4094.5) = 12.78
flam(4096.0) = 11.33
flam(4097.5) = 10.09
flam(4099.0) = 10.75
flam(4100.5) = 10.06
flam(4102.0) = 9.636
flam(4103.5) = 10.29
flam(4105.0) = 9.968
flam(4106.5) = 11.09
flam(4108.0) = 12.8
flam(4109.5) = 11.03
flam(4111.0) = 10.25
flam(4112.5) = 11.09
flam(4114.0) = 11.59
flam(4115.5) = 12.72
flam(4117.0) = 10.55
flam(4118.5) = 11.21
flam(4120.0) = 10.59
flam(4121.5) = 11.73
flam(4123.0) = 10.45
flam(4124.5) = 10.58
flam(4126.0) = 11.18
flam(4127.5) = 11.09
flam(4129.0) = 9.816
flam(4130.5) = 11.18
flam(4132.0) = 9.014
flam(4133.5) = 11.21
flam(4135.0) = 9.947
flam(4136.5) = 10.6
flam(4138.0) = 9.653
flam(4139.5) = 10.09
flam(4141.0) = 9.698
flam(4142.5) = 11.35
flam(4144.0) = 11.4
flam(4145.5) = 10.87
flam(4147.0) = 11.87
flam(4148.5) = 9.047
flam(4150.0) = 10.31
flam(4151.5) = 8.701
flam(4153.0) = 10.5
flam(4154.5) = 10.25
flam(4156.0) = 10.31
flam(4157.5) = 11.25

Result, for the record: 1.3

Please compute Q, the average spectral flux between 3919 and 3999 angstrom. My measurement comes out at 8.95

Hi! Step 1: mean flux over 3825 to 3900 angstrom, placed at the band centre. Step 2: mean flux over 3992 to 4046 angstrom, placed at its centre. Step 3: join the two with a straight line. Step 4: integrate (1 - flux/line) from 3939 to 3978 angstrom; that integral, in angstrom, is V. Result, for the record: 6.4 angstrom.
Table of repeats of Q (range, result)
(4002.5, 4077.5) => 11.1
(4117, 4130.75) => 10.8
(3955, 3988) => 8.54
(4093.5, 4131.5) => 10.9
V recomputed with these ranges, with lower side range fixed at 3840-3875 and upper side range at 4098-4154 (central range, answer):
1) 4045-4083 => -1.9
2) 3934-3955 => 1.4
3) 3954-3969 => 1.8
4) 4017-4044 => -2.9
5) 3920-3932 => 1.4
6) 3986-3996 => -0.2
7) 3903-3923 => 0.1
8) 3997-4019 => -3.1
